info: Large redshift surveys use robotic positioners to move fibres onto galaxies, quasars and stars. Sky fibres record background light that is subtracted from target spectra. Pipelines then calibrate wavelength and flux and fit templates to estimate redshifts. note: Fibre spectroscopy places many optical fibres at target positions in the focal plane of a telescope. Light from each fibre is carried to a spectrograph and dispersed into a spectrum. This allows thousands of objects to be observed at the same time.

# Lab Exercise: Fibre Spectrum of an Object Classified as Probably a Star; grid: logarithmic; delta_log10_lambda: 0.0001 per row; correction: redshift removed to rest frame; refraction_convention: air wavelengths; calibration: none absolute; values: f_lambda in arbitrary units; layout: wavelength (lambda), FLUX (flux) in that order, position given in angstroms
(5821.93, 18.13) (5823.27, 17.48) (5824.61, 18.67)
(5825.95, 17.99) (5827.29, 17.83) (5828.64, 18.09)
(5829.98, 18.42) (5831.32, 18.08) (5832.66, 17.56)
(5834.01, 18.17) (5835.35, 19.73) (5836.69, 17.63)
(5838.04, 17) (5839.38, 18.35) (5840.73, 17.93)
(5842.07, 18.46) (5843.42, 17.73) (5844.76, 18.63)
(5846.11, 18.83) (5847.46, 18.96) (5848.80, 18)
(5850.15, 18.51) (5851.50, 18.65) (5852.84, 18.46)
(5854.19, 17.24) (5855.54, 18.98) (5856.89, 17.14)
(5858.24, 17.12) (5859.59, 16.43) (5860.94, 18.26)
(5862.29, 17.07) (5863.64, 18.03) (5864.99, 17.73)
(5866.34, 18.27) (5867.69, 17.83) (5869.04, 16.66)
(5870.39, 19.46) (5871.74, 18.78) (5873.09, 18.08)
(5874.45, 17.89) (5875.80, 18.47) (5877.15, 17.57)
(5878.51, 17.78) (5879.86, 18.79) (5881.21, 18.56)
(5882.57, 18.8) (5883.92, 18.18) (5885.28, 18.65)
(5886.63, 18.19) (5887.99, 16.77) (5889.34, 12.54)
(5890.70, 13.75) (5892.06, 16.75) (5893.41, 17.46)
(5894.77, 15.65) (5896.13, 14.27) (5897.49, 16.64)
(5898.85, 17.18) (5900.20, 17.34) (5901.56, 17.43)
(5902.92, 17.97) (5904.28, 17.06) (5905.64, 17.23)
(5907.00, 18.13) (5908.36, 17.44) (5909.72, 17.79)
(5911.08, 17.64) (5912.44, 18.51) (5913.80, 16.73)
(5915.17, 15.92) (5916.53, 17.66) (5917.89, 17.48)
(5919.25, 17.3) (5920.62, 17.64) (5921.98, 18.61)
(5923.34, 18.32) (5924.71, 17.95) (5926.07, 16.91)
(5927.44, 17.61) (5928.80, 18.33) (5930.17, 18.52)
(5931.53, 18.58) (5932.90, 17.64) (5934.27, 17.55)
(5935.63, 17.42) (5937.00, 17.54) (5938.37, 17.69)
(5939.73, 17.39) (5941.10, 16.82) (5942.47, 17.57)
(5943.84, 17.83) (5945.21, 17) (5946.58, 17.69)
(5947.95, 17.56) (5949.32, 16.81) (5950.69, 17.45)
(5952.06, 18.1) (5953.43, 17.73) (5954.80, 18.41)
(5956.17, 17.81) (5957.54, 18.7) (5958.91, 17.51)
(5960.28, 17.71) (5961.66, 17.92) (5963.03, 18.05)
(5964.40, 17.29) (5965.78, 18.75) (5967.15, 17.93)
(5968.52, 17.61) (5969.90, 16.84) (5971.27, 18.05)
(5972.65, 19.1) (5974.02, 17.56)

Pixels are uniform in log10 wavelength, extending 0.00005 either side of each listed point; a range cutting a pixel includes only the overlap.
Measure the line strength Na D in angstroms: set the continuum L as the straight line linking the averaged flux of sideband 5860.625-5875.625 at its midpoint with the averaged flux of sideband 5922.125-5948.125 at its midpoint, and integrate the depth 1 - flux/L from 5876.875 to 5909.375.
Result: 1.47 angstroms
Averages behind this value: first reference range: 18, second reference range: 17.7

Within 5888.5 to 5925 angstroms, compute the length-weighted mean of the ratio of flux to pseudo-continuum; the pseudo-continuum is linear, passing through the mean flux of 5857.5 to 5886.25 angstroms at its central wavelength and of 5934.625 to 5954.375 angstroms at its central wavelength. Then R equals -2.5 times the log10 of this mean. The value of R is 0.050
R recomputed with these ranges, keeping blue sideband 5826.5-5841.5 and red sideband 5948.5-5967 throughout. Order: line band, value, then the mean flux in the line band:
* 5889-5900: 0.15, 15.7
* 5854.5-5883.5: 0.00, 18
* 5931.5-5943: 0.02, 17.5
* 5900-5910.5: 0.02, 17.6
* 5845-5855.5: -0.02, 18.4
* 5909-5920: 0.03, 17.4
